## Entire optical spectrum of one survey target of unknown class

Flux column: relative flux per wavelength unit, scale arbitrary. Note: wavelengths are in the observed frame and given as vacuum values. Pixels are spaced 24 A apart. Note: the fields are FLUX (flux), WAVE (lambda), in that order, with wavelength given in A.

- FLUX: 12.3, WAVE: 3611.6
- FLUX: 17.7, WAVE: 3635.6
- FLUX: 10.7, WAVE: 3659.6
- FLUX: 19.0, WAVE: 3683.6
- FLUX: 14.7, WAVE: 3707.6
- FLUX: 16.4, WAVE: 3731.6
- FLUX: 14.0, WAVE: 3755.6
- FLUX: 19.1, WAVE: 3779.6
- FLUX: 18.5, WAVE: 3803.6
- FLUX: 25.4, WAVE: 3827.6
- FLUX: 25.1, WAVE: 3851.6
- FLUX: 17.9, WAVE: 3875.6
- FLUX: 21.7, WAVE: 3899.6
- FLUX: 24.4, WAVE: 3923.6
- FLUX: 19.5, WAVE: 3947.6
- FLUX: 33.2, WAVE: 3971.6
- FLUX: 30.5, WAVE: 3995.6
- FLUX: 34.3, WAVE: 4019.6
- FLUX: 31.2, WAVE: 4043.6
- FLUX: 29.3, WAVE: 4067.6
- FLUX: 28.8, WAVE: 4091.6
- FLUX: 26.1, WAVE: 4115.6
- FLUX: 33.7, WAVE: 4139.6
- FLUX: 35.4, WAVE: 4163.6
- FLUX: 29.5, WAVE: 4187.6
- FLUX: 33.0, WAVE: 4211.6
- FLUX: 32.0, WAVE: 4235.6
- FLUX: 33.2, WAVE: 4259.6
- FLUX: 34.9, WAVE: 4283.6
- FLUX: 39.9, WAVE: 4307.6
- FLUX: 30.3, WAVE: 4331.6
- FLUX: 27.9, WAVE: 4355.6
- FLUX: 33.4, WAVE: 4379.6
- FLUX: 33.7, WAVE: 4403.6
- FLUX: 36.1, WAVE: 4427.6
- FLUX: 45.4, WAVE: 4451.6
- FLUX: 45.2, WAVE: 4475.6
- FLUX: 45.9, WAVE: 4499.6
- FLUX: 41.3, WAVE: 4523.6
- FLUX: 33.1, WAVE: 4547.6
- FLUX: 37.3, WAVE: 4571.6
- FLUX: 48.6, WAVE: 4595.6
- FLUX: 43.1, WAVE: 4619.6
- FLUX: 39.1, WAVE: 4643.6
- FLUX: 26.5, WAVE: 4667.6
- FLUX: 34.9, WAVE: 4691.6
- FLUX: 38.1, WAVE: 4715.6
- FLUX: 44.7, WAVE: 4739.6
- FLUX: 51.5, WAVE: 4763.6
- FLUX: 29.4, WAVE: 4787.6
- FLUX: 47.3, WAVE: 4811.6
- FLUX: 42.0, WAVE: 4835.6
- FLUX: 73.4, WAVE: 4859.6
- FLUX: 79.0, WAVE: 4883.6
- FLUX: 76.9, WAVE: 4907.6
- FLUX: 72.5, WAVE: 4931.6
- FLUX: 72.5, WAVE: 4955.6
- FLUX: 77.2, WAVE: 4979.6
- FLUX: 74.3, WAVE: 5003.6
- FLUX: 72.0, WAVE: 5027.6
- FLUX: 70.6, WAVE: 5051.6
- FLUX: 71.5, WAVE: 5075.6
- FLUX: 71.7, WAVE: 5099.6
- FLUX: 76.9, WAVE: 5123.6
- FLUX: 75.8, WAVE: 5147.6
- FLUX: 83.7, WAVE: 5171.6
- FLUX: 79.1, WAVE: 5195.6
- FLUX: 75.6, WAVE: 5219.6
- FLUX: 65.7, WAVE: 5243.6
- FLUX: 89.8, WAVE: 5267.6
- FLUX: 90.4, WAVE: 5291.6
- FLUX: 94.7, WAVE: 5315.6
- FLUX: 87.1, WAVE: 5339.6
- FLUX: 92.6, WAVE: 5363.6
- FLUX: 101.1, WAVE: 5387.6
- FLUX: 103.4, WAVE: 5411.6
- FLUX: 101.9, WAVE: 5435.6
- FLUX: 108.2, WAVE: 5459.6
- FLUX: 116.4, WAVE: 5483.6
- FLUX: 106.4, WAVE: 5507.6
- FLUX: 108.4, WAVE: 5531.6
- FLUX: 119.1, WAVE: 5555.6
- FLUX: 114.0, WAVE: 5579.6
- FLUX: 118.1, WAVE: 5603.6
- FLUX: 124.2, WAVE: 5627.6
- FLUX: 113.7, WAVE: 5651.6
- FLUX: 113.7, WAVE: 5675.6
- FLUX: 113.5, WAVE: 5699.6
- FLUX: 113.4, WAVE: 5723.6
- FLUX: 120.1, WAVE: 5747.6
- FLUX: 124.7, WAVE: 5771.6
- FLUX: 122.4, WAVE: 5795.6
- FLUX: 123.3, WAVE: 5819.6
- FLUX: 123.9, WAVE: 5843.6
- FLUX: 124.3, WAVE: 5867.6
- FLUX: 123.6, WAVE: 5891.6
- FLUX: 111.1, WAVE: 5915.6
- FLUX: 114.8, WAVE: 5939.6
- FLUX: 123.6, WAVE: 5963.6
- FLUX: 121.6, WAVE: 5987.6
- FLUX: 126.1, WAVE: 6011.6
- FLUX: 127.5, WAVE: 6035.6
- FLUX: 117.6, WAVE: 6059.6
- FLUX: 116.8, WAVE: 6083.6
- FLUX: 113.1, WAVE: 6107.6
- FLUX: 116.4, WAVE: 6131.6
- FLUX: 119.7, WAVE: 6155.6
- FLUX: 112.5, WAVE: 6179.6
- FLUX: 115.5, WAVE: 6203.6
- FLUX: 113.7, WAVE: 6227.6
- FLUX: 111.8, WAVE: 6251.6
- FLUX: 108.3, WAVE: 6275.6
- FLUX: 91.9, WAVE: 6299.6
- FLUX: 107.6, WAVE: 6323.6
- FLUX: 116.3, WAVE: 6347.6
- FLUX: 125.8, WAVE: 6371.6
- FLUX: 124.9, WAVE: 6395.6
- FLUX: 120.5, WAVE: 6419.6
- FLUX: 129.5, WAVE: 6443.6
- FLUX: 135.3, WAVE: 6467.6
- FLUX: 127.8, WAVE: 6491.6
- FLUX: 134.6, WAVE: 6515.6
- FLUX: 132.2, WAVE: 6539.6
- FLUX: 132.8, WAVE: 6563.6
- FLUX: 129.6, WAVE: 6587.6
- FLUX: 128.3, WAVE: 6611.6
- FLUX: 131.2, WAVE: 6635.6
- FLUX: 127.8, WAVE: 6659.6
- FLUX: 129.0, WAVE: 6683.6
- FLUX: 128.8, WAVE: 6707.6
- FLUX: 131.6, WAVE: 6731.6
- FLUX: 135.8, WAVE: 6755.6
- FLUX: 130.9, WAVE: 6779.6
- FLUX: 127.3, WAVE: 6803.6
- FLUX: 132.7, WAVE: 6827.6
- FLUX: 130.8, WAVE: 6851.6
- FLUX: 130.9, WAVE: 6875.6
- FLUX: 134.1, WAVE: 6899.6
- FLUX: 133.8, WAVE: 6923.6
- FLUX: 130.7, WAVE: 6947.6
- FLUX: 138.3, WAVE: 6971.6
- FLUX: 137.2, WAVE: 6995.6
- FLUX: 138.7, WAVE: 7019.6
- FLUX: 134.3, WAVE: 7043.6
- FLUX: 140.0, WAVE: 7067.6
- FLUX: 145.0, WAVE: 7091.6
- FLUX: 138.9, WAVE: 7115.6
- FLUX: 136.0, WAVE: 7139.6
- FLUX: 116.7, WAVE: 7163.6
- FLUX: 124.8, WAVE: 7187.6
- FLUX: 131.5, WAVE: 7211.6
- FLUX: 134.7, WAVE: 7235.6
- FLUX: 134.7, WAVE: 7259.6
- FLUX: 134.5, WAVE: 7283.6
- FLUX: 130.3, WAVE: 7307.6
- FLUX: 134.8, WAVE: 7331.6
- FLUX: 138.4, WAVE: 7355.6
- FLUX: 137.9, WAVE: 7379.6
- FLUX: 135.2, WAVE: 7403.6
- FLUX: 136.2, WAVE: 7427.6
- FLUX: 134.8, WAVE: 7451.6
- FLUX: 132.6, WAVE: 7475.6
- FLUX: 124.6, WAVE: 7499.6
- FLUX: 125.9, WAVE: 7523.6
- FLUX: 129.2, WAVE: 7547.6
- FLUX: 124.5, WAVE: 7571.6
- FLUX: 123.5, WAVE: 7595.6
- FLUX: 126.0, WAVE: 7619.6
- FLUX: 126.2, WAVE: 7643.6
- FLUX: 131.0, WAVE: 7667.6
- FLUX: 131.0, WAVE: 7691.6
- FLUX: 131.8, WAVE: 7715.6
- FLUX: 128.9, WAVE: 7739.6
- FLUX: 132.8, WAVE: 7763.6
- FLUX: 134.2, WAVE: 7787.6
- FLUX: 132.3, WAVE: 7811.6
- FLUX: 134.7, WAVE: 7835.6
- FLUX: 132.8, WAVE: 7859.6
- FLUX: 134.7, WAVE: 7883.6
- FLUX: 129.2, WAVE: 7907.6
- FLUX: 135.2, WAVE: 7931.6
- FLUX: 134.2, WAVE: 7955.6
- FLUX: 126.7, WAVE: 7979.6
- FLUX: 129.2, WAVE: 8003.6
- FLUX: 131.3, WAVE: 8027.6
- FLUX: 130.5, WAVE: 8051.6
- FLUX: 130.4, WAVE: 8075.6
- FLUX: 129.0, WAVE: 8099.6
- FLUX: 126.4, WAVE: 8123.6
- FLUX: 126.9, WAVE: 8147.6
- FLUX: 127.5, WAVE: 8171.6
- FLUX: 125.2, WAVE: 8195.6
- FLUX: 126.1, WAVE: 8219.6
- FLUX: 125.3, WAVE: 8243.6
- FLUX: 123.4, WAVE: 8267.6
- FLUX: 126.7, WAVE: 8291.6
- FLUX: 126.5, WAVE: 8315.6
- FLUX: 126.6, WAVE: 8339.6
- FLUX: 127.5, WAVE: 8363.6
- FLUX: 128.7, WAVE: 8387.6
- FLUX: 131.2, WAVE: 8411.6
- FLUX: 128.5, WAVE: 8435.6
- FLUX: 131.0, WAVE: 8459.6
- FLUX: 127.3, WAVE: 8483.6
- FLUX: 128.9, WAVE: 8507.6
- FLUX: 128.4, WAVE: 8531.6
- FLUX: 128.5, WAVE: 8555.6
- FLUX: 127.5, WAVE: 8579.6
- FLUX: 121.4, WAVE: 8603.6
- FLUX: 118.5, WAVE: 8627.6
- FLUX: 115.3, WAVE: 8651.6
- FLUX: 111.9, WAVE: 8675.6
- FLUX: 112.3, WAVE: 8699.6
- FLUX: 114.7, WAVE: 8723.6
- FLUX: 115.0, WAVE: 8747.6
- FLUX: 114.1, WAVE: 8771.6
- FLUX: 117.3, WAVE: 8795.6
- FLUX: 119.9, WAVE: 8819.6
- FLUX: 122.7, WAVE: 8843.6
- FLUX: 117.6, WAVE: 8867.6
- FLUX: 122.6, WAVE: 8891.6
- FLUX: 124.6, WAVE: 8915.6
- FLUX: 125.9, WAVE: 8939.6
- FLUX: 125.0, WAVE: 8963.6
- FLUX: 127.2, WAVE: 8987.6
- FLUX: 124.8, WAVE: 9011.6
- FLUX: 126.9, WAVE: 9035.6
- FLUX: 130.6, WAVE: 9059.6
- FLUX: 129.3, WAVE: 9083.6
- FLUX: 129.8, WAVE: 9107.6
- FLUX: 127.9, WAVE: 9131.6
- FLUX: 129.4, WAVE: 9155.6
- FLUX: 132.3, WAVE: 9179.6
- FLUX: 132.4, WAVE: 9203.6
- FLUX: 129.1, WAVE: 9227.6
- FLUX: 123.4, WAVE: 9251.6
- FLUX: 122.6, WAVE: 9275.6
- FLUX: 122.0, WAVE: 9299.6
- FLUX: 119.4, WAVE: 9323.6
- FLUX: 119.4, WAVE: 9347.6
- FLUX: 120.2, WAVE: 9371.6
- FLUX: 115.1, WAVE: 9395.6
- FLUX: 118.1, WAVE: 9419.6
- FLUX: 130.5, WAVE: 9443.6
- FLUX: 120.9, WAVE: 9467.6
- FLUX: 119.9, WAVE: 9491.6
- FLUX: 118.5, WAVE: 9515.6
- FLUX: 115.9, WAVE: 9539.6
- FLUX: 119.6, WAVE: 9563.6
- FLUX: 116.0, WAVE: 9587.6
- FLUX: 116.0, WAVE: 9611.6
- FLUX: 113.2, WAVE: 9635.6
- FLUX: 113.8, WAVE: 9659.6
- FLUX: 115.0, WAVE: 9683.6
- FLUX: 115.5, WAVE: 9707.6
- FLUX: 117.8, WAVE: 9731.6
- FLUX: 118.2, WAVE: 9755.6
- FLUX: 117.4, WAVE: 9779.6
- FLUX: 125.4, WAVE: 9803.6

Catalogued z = 0.22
